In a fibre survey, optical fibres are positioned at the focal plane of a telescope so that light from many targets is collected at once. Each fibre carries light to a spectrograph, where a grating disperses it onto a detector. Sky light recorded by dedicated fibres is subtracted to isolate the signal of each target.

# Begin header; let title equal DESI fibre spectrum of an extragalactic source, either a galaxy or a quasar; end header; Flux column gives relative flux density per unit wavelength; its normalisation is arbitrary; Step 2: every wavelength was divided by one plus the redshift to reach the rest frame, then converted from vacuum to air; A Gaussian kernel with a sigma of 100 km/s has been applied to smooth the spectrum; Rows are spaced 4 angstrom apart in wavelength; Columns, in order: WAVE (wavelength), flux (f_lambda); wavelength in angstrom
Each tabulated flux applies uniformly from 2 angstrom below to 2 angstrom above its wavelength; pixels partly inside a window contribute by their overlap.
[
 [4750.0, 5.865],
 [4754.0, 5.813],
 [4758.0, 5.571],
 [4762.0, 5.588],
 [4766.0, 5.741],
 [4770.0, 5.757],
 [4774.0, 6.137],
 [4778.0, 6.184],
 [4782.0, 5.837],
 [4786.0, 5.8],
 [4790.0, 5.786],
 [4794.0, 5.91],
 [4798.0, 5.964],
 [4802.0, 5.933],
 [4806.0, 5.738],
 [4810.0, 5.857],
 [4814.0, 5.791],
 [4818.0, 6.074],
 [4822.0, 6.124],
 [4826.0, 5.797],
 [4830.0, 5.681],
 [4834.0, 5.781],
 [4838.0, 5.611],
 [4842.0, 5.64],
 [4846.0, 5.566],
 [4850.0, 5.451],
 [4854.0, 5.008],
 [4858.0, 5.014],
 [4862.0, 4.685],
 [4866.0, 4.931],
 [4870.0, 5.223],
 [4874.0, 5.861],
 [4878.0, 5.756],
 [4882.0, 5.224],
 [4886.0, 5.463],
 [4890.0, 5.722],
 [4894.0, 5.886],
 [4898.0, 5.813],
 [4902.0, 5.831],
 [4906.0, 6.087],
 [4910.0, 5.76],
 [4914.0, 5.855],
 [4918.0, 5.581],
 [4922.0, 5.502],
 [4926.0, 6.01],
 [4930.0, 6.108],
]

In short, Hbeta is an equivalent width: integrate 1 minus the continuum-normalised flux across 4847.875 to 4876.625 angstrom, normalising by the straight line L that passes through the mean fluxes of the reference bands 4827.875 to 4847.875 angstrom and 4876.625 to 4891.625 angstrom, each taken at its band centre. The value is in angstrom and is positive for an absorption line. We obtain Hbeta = 2.1 angstrom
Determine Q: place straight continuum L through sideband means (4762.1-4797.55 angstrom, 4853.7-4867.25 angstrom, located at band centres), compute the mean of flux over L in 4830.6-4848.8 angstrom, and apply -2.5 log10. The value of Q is -0.10 mag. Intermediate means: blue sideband 5.88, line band 5.64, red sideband 4.9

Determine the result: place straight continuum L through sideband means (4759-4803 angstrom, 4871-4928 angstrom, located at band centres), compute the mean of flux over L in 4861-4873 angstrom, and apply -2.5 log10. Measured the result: 0.15 mag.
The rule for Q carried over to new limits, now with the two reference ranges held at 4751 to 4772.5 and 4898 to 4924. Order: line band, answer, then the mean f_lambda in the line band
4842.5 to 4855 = 0.07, 5.4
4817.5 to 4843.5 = -0.01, 5.8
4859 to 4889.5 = 0.09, 5.32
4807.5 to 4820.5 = -0.03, 5.91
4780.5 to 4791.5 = -0.02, 5.81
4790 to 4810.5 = -0.03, 5.87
